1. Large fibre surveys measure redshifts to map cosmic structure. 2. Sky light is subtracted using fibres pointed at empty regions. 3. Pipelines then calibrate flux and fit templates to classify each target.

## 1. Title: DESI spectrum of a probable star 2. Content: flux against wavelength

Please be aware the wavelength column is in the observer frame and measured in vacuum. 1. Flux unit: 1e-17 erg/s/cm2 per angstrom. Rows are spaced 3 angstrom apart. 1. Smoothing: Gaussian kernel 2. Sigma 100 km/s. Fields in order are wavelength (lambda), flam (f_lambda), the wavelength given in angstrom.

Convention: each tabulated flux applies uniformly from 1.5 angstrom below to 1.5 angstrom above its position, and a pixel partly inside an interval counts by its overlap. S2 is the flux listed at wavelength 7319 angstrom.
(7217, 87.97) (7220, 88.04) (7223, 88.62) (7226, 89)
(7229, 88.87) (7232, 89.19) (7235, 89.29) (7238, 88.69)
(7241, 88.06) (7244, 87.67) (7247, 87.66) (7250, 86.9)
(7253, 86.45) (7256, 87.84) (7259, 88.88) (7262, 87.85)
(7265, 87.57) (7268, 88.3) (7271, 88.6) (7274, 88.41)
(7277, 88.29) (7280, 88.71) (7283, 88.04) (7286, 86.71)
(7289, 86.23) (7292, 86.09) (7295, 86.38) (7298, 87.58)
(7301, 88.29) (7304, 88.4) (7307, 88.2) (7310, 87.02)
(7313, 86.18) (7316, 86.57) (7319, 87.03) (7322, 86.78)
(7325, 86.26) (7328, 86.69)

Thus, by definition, 87.03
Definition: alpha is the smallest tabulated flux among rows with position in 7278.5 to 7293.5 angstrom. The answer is 86.09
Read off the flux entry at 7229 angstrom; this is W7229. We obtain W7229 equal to 88.87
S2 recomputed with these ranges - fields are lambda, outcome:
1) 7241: 88.06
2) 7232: 89.19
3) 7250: 86.9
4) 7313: 86.18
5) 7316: 86.57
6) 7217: 87.97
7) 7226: 89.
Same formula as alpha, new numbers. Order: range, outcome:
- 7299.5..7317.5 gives 86.18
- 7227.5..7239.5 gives 88.69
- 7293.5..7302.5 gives 86.38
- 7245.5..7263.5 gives 86.45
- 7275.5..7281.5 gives 88.29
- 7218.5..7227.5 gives 88.04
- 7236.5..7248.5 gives 87.66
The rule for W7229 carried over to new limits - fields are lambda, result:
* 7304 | 88.4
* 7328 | 86.69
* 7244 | 87.67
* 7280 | 88.71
